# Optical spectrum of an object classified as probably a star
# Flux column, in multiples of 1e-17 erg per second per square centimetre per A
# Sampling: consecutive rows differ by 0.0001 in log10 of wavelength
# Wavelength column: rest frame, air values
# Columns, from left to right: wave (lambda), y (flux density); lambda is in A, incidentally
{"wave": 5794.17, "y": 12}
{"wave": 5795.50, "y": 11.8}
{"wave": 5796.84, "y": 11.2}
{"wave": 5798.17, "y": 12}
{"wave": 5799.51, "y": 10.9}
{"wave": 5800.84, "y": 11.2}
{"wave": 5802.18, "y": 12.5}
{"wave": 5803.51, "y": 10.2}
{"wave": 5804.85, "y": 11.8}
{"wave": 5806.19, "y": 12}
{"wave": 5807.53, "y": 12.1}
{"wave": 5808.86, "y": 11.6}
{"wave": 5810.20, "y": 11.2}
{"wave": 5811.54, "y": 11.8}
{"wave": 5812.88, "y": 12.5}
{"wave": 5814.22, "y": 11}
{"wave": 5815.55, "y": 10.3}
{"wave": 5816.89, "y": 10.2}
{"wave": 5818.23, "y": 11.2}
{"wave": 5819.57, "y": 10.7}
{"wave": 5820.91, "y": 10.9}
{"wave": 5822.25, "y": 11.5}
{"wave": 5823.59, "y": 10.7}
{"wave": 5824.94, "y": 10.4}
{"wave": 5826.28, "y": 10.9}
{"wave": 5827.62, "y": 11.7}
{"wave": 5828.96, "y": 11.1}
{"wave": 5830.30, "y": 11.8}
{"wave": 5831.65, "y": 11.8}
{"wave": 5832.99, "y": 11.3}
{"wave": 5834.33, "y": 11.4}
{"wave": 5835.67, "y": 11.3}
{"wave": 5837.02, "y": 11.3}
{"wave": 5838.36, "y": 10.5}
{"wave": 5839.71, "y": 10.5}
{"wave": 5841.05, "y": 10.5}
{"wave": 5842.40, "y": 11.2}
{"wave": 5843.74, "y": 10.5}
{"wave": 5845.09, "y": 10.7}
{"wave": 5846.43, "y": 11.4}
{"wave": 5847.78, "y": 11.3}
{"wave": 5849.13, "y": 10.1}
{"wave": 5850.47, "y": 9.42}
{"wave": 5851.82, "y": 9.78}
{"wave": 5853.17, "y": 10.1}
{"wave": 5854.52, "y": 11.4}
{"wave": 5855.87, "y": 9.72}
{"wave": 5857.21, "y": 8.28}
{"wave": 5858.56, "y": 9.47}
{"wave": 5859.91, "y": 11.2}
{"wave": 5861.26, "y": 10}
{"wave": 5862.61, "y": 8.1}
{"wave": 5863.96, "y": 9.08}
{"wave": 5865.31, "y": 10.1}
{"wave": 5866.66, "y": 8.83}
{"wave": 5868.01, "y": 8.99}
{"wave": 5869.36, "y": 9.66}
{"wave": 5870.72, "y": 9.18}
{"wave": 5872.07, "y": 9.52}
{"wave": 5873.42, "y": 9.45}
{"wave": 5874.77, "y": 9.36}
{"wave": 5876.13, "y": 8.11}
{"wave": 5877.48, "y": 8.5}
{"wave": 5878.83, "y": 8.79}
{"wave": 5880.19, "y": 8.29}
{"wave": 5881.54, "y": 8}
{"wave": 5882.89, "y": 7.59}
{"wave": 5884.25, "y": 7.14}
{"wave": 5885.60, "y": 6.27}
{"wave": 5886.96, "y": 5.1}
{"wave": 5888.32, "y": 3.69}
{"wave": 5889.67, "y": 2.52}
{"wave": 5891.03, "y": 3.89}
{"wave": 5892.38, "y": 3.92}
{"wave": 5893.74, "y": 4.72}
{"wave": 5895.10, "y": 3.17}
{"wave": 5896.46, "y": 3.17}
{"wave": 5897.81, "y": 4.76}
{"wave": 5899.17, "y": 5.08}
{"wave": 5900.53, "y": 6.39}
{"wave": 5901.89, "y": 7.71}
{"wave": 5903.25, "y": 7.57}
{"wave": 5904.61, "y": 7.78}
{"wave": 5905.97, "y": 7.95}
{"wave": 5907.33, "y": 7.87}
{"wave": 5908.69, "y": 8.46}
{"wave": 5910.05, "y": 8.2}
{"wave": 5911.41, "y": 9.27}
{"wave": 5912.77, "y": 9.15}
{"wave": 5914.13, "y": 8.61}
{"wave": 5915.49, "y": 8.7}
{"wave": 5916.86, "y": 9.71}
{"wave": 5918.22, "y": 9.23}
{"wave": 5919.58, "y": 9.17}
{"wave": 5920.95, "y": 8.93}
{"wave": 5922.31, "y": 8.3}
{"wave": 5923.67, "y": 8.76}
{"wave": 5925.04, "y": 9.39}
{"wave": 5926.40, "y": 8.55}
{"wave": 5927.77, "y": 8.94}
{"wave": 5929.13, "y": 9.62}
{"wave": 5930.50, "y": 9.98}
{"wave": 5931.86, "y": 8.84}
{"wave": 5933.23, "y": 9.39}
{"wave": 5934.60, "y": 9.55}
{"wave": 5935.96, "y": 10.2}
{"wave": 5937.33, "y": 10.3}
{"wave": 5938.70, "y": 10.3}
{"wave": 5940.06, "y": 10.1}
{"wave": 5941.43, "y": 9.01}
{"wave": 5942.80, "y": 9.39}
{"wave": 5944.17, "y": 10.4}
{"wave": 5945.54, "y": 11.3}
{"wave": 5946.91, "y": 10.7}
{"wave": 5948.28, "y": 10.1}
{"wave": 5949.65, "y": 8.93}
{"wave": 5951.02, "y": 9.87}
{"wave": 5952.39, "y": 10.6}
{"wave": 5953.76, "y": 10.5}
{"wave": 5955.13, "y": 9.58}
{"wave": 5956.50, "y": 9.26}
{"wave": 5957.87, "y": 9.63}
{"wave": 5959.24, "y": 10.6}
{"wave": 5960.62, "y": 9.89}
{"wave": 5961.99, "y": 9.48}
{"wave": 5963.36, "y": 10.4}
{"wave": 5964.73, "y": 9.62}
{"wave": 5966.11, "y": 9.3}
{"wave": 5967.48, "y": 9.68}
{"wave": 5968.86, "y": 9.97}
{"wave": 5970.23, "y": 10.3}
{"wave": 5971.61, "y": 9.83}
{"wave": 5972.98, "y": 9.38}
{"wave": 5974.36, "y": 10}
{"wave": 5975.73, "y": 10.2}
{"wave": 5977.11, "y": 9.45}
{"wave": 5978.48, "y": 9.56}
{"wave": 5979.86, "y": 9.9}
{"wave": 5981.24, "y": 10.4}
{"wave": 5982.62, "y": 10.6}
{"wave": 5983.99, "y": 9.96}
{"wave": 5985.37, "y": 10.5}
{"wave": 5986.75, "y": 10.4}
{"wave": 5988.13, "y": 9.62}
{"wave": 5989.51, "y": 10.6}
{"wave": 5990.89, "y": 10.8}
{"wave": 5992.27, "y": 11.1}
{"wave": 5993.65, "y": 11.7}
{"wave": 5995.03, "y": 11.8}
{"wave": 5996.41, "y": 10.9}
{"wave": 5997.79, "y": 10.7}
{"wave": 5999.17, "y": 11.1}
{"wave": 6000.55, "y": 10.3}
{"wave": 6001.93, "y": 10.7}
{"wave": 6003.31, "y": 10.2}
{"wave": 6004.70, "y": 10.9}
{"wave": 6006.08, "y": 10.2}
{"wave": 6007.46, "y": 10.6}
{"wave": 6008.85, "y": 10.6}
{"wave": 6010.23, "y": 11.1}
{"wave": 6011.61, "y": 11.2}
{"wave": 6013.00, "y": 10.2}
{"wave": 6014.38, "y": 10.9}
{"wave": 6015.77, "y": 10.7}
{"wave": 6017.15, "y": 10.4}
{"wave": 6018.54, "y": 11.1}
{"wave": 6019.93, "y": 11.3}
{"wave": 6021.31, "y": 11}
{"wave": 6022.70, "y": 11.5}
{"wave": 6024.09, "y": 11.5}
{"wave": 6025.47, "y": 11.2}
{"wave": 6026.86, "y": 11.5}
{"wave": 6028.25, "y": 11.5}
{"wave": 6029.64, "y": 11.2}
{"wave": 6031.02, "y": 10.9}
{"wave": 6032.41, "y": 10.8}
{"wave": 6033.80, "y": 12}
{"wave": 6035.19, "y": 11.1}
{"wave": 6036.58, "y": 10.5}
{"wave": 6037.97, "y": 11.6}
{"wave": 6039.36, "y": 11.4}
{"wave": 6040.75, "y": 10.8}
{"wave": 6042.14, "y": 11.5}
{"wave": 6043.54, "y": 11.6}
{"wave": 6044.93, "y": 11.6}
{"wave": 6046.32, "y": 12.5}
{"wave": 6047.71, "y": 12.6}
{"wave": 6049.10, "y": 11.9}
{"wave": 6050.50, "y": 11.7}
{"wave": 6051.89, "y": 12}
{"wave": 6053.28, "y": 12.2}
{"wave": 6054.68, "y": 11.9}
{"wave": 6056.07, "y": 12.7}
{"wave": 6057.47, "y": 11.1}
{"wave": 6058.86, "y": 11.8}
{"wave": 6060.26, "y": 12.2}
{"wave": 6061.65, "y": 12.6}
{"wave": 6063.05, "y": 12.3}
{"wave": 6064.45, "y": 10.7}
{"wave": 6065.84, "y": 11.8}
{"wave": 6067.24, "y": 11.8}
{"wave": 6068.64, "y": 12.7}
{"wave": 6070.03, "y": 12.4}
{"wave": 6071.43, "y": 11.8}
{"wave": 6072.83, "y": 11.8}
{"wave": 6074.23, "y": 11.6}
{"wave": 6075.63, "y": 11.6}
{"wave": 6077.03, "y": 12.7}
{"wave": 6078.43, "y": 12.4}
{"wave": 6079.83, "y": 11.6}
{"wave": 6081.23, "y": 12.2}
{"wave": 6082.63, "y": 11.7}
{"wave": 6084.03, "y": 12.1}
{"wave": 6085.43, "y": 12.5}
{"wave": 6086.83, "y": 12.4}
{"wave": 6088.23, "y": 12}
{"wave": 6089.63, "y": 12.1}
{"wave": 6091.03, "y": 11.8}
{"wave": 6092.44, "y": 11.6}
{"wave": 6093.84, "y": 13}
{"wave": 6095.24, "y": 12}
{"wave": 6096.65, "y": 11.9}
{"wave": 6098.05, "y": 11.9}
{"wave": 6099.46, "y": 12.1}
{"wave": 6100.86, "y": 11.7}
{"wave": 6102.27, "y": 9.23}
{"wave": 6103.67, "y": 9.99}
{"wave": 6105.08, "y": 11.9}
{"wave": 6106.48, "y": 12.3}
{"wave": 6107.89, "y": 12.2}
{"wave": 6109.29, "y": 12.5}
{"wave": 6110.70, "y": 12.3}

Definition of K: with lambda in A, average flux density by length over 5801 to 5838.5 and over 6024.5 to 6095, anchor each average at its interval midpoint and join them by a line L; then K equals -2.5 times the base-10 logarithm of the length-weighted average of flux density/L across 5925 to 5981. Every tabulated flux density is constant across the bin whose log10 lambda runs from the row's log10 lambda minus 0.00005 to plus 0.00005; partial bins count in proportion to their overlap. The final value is 0.180 mag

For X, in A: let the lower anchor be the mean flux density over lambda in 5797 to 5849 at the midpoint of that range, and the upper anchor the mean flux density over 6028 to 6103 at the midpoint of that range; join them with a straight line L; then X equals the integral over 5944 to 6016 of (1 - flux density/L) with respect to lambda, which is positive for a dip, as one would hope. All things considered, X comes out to 8.0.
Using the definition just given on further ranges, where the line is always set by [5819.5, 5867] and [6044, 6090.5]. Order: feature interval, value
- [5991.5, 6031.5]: 2.38 A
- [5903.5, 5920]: 3.54 A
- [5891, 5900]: 5.57 A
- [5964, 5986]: 2.89 A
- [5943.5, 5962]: 1.94 A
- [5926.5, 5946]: 2.45 A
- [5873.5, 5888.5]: 4.49 A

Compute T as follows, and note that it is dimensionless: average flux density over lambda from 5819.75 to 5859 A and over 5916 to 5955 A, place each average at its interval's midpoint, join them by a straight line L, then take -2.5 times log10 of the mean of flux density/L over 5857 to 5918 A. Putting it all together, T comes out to 0.321 mag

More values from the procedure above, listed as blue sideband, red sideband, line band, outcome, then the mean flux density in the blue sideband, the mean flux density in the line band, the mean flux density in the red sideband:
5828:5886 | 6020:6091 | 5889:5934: 0.35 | 9.82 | 7.51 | 11.8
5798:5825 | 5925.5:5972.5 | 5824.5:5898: 0.21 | 11.3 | 8.91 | 9.82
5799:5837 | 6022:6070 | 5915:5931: 0.25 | 11.3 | 9.1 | 11.7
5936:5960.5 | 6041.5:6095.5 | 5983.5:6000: 0.00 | 10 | 10.8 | 12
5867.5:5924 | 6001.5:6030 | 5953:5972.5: -0.06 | 7.38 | 9.86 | 10.9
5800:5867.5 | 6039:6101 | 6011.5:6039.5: 0.06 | 10.8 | 11.1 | 12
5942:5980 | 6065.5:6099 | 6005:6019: 0.01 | 9.92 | 10.7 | 12.1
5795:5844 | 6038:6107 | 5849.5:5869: 0.18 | 11.2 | 9.62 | 11.9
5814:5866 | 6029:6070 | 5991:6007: 0.06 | 10.6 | 10.9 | 11.7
